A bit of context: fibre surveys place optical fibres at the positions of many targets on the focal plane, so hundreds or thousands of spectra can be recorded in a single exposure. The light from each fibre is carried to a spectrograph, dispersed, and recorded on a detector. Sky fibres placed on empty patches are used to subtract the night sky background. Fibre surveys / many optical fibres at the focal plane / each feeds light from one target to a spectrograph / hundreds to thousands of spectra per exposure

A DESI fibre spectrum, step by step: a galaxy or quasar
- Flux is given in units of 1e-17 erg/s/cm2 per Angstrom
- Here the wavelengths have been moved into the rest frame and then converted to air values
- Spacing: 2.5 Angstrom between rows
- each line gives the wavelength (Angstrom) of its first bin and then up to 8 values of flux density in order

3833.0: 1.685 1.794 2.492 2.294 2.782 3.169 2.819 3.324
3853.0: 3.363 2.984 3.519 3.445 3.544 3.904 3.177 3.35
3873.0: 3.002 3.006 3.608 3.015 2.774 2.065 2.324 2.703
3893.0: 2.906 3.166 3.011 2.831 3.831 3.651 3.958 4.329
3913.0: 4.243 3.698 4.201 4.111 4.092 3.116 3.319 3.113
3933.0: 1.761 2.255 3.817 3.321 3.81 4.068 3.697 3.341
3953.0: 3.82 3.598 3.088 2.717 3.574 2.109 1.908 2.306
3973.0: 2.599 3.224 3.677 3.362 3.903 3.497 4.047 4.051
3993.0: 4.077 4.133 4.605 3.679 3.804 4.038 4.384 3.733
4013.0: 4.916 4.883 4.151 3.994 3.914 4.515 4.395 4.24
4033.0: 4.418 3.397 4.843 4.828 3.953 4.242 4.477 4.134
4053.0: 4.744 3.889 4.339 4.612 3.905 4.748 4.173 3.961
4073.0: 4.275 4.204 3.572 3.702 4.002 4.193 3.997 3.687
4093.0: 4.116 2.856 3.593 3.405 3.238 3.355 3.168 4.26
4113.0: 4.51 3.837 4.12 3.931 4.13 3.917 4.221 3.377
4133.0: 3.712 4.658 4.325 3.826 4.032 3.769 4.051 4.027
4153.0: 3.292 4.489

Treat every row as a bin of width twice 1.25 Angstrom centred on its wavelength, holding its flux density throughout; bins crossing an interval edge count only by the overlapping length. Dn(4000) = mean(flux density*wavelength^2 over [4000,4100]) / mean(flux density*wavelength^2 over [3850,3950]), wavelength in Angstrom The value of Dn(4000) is 1.3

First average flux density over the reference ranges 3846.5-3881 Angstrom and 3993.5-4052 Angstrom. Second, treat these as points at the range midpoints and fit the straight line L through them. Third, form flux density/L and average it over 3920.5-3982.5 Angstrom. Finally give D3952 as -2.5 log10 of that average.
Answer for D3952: 0.20 mag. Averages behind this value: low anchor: 3.3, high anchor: 4.25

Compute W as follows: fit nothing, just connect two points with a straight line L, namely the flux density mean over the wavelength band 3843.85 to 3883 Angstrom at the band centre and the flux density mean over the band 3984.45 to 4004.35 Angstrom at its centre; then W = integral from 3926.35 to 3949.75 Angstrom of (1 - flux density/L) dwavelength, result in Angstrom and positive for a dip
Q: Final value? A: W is 2.8 Angstrom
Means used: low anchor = 3.26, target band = 3.24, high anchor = 3.99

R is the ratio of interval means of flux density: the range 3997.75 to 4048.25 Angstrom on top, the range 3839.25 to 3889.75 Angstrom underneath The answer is 1.38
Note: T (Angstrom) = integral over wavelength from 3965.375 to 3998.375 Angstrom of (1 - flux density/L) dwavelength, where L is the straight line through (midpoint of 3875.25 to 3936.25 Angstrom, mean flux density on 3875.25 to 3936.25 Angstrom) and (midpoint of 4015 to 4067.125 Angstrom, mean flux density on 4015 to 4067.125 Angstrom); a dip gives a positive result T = 3.9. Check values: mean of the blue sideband 3.26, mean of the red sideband 4.31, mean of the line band 3.4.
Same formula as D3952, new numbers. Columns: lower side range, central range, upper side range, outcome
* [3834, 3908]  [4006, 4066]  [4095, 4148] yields -0.21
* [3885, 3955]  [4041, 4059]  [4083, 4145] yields -0.16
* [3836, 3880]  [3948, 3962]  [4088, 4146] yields 0.01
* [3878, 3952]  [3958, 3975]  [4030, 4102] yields 0.35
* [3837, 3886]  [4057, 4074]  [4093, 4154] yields -0.17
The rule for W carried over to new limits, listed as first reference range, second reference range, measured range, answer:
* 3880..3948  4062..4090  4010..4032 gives -3.0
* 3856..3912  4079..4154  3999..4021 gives -3.8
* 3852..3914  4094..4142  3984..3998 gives -2.0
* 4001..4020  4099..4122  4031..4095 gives -2.8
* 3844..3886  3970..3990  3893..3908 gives -0.3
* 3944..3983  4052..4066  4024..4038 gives -0.9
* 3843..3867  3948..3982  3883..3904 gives 2.5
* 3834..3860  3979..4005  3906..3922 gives -3.4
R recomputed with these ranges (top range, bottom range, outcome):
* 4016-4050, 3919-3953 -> 1.26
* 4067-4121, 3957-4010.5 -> 1.10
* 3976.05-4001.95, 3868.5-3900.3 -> 1.33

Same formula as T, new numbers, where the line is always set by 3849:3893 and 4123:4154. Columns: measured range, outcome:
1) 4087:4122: 1.1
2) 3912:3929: -2.9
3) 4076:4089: -0.5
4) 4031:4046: -2.7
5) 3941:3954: -1.4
